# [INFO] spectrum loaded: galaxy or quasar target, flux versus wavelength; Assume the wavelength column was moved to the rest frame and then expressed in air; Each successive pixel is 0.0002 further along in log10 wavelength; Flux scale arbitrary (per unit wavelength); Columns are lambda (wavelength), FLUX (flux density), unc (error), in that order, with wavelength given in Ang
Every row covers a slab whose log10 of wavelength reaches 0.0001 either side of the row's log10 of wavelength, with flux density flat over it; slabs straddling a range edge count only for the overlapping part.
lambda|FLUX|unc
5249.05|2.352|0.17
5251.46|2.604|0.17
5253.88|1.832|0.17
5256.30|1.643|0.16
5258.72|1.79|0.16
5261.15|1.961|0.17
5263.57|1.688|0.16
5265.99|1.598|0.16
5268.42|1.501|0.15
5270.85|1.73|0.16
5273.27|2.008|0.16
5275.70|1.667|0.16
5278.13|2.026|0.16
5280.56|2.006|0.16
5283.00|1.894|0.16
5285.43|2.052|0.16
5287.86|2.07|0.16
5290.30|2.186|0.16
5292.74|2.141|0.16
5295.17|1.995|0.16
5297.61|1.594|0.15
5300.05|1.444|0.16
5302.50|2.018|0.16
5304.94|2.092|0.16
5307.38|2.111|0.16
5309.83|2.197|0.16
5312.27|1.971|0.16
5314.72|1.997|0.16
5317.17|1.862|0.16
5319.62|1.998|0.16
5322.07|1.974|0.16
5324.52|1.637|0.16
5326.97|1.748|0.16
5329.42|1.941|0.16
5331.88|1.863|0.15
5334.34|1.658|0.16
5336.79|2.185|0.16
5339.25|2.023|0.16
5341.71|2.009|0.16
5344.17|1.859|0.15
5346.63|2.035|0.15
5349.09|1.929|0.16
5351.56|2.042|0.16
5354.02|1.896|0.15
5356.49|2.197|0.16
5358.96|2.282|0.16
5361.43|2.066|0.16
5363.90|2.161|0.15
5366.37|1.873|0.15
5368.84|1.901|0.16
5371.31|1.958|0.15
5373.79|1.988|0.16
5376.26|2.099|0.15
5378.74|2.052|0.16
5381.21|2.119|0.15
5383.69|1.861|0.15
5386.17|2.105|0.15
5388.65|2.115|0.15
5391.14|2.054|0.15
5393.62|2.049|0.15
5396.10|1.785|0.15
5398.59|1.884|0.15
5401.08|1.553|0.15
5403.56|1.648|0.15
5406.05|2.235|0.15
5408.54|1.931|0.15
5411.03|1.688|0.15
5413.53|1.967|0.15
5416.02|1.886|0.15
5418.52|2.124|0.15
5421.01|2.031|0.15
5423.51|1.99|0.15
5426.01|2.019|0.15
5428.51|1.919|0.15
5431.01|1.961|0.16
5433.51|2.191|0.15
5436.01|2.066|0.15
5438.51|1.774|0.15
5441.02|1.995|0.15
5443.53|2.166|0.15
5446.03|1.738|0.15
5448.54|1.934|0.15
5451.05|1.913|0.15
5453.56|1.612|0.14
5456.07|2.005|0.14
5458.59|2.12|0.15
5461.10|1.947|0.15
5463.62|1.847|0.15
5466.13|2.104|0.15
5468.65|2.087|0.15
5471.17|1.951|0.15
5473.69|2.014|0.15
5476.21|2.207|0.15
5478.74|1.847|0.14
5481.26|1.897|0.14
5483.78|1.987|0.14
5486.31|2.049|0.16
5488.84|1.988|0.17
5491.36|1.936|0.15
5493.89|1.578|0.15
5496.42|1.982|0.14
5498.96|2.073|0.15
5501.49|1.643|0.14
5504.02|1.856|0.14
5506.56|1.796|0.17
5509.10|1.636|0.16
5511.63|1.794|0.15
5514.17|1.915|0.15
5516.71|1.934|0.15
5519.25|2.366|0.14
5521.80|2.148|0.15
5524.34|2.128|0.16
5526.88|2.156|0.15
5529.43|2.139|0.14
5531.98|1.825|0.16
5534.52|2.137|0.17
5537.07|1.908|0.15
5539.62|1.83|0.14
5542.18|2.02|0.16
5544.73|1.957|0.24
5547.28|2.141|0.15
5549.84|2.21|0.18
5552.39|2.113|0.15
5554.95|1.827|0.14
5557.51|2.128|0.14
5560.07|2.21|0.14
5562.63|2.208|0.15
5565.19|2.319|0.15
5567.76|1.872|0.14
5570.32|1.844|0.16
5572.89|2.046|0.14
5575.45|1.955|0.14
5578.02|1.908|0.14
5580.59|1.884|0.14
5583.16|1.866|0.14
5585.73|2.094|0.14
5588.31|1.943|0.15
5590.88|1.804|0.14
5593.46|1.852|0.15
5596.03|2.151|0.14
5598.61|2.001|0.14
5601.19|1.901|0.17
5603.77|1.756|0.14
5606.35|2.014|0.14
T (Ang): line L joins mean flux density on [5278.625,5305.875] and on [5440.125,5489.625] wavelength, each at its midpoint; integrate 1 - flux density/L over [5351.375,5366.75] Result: -1.0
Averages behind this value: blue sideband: 1.95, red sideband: 1.97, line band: 2.09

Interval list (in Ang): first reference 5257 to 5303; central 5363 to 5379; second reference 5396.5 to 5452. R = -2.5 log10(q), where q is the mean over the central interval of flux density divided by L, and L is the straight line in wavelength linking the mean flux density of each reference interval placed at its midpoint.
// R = -0.05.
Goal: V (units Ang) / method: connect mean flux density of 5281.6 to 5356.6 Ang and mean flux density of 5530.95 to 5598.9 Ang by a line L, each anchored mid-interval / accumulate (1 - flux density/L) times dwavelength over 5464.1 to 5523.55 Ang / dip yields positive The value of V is 1.2 Ang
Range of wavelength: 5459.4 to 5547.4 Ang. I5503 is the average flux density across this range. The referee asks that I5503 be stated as 1.97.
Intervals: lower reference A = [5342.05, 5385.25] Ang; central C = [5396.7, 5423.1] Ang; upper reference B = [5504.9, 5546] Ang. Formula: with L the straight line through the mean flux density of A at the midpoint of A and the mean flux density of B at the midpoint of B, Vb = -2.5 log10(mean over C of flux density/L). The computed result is 0.063 mag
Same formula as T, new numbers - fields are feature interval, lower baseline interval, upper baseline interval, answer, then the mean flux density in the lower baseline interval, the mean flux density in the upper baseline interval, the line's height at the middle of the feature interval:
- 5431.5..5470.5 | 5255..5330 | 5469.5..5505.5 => -0.9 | 1.89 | 1.93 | 1.92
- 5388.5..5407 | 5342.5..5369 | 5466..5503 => 1.0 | 2.03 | 1.95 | 2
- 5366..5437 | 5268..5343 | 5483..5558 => -0.8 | 1.93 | 1.97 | 1.95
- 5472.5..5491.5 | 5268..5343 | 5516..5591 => 0.1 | 1.93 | 2.03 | 2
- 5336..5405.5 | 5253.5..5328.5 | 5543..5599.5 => -2.5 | 1.89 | 2.02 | 1.92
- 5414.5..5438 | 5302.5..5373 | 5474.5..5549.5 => -0.5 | 1.98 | 1.96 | 1.97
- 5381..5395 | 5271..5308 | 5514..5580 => -0.4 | 1.94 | 2.05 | 1.98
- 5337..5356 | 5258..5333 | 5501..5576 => -0.7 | 1.9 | 2.01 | 1.92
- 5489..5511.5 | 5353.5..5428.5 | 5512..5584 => 2.2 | 1.98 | 2.03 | 2.02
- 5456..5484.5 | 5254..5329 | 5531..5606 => -0.7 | 1.89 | 1.99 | 1.95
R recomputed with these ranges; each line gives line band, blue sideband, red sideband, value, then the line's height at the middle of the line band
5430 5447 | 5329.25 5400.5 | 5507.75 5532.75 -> 0.01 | 2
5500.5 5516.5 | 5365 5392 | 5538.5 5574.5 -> 0.14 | 2.04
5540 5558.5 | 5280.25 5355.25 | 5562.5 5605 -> -0.05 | 1.96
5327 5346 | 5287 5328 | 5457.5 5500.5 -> 0.01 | 1.95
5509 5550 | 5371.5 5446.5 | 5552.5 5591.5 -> -0.02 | 1.99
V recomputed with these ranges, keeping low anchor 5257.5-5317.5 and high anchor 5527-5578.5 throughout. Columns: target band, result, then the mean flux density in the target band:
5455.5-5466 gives 0.0 Ang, 1.99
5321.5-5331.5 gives 0.5 Ang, 1.82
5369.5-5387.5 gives -0.7 Ang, 2.02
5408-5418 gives 0.4 Ang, 1.88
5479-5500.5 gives 0.8 Ang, 1.93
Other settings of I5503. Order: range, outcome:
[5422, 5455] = 1.95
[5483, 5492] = 1.99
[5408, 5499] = 1.96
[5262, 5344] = 1.91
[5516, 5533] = 2.11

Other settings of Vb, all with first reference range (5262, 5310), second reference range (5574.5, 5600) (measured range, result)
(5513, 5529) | -0.09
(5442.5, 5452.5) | 0.00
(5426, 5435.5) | -0.06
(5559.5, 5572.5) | -0.08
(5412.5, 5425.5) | -0.05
